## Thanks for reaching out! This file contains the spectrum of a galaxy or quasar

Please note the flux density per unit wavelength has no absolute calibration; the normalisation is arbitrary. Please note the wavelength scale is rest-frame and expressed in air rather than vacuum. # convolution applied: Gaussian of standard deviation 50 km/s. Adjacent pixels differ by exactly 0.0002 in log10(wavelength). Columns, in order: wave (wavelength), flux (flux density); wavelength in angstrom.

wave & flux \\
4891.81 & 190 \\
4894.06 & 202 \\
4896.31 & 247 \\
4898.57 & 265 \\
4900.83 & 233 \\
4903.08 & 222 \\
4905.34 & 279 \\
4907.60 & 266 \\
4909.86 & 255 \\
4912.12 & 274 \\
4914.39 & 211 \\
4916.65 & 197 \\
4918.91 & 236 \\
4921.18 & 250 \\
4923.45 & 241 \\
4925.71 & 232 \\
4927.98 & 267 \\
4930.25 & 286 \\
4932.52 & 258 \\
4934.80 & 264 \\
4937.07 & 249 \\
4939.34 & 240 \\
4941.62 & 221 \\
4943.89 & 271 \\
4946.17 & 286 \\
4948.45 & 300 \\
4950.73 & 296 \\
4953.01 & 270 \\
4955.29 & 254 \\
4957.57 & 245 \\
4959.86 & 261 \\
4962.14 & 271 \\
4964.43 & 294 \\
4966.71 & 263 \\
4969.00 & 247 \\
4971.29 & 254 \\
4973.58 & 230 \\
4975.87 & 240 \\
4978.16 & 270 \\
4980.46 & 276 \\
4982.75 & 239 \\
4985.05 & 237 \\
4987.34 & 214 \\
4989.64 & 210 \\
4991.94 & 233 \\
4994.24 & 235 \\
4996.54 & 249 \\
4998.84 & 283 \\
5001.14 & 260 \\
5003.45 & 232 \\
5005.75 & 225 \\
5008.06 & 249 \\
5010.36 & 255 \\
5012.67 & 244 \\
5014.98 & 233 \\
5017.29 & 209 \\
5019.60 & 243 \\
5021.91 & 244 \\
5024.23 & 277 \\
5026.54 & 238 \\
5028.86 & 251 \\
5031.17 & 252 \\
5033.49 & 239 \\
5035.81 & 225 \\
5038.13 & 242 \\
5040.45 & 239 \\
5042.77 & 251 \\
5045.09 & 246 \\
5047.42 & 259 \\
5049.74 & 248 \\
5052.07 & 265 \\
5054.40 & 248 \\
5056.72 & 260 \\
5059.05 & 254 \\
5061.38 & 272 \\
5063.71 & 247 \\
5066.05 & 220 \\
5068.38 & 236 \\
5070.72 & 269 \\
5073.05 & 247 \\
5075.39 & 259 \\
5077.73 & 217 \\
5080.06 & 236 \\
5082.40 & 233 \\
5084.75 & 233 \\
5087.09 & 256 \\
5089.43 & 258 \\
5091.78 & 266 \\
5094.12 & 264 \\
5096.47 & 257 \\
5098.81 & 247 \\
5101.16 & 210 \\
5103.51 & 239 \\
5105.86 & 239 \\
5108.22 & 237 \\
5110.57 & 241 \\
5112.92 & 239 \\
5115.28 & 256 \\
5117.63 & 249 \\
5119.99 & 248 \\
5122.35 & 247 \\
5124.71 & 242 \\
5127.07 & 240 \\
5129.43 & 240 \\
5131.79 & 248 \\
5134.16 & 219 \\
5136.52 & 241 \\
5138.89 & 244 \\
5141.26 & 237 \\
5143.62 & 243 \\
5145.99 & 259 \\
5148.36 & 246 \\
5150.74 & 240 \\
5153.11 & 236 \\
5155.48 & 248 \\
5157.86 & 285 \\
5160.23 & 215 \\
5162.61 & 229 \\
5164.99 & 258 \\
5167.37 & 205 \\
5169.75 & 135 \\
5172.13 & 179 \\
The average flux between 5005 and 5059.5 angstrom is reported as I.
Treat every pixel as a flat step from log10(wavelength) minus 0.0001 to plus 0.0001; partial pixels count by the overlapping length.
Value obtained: 246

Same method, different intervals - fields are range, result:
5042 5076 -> 252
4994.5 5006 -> 251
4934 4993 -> 255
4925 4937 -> 261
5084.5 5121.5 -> 247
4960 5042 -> 246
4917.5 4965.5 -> 261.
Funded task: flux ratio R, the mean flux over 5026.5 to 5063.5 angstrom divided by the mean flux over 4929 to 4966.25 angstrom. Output 0.94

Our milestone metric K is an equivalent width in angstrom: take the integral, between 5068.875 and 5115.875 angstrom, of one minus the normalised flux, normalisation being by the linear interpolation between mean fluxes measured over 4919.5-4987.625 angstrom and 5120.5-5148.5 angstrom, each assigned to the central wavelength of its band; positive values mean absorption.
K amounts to 0.2 angstrom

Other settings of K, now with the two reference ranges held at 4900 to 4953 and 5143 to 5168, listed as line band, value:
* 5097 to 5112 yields 0.5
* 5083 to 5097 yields -0.5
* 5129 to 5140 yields 0.3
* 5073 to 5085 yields 0.5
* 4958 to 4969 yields -0.7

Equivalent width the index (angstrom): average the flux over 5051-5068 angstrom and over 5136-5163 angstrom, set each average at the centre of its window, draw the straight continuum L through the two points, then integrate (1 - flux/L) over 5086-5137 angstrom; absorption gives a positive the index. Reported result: 0.52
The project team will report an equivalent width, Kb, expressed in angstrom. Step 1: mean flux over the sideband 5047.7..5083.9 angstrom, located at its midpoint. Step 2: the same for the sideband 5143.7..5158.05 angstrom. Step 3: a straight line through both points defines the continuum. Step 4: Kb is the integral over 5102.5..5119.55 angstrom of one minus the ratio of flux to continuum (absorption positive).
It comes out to 0.4 angstrom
